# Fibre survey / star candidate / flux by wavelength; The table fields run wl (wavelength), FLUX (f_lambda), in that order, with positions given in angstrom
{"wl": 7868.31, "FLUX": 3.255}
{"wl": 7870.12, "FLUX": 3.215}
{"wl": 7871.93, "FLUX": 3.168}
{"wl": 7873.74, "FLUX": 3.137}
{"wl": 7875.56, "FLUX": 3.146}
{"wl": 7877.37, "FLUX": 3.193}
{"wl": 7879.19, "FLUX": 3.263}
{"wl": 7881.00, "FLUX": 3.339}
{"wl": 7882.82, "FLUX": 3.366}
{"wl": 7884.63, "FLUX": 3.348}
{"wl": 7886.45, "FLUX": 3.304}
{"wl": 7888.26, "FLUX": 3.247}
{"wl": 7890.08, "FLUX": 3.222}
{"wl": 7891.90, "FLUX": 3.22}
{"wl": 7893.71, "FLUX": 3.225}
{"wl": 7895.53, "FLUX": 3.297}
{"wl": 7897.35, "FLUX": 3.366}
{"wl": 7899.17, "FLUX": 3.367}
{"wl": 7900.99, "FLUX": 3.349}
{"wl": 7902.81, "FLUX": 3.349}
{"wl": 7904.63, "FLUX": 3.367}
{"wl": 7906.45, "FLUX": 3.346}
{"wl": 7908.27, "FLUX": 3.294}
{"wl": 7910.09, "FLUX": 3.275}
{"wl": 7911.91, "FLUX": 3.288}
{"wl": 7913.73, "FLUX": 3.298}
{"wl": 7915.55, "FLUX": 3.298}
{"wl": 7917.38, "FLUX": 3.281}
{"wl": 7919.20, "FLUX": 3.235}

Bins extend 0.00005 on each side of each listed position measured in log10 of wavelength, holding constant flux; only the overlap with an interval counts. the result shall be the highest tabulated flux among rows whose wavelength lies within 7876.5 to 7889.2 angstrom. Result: 3.366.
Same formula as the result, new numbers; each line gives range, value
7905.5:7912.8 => 3.346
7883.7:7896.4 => 3.348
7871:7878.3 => 3.193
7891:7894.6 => 3.225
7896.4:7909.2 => 3.367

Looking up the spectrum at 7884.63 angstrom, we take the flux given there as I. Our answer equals 3.348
